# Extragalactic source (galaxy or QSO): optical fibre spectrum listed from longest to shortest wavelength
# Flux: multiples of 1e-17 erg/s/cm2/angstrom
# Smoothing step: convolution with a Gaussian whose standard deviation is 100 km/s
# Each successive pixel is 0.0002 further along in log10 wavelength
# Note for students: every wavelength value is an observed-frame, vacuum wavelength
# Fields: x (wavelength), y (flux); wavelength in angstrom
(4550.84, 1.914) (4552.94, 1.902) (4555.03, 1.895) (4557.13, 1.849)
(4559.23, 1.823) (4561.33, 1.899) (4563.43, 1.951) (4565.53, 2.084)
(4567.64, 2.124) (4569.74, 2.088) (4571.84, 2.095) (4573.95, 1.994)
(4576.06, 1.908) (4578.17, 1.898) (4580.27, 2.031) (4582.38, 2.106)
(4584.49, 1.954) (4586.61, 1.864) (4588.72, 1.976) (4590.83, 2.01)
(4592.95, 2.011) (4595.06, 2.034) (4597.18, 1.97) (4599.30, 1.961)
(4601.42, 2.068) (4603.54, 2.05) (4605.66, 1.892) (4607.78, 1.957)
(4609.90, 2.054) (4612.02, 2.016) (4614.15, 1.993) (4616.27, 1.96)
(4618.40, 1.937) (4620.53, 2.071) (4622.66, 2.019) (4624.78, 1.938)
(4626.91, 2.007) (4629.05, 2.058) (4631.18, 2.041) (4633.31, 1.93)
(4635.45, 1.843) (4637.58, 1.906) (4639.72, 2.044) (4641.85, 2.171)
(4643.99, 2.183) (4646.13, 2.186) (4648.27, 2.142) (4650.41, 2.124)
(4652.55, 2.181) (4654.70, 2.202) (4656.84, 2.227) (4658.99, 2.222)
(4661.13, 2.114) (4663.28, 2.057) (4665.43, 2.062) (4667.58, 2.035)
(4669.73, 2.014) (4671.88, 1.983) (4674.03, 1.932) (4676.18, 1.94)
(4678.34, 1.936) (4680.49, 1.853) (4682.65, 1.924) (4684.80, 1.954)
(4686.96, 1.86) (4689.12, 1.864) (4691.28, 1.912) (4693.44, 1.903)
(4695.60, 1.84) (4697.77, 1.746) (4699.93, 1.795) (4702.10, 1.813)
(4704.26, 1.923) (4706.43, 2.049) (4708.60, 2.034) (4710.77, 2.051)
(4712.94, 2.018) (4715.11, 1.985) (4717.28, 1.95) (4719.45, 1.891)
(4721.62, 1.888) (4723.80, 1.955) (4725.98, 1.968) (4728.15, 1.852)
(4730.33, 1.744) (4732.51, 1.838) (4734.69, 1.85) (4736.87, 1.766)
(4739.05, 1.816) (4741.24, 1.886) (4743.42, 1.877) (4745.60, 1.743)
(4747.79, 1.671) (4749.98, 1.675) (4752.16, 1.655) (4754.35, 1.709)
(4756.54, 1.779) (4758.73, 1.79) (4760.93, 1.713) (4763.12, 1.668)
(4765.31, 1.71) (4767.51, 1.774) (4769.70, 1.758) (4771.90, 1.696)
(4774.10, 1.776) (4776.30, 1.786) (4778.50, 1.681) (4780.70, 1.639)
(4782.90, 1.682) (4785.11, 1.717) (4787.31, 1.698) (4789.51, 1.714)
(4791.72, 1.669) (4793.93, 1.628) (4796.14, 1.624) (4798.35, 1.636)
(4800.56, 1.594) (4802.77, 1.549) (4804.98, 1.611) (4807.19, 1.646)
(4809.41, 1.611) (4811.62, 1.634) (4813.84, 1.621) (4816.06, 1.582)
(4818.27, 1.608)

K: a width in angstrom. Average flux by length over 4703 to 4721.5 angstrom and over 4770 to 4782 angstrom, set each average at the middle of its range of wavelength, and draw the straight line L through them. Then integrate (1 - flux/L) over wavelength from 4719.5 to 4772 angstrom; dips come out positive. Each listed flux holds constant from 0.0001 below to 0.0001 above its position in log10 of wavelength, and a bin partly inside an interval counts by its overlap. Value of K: 1.6 angstrom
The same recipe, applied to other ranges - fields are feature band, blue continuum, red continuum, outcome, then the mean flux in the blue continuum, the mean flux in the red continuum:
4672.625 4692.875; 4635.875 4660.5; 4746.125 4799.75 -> 1.1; 2.14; 1.7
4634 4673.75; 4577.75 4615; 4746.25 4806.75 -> -4.1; 1.99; 1.69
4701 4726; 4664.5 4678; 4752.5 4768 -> -1.3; 1.99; 1.73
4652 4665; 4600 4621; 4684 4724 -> -1.4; 2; 1.92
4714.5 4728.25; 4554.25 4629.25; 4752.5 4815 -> -1.2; 1.99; 1.68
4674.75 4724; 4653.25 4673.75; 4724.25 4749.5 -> 1.1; 2.1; 1.82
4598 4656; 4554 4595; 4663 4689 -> -2.0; 1.98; 1.96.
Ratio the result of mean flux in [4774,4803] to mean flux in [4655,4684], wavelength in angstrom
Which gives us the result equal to 0.82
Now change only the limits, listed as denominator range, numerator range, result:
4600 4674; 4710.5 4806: 0.86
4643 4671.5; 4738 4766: 0.82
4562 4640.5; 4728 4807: 0.86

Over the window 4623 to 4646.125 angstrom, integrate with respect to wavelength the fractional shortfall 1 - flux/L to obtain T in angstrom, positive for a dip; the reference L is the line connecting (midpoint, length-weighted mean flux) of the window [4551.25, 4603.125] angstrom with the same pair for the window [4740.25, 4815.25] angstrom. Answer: -1.5 angstrom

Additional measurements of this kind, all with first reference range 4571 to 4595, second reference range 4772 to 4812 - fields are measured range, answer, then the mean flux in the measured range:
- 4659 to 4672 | -1.43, 2.06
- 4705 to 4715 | -1.34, 2.03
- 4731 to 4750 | -0.59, 1.8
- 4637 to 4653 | -1.95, 2.12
